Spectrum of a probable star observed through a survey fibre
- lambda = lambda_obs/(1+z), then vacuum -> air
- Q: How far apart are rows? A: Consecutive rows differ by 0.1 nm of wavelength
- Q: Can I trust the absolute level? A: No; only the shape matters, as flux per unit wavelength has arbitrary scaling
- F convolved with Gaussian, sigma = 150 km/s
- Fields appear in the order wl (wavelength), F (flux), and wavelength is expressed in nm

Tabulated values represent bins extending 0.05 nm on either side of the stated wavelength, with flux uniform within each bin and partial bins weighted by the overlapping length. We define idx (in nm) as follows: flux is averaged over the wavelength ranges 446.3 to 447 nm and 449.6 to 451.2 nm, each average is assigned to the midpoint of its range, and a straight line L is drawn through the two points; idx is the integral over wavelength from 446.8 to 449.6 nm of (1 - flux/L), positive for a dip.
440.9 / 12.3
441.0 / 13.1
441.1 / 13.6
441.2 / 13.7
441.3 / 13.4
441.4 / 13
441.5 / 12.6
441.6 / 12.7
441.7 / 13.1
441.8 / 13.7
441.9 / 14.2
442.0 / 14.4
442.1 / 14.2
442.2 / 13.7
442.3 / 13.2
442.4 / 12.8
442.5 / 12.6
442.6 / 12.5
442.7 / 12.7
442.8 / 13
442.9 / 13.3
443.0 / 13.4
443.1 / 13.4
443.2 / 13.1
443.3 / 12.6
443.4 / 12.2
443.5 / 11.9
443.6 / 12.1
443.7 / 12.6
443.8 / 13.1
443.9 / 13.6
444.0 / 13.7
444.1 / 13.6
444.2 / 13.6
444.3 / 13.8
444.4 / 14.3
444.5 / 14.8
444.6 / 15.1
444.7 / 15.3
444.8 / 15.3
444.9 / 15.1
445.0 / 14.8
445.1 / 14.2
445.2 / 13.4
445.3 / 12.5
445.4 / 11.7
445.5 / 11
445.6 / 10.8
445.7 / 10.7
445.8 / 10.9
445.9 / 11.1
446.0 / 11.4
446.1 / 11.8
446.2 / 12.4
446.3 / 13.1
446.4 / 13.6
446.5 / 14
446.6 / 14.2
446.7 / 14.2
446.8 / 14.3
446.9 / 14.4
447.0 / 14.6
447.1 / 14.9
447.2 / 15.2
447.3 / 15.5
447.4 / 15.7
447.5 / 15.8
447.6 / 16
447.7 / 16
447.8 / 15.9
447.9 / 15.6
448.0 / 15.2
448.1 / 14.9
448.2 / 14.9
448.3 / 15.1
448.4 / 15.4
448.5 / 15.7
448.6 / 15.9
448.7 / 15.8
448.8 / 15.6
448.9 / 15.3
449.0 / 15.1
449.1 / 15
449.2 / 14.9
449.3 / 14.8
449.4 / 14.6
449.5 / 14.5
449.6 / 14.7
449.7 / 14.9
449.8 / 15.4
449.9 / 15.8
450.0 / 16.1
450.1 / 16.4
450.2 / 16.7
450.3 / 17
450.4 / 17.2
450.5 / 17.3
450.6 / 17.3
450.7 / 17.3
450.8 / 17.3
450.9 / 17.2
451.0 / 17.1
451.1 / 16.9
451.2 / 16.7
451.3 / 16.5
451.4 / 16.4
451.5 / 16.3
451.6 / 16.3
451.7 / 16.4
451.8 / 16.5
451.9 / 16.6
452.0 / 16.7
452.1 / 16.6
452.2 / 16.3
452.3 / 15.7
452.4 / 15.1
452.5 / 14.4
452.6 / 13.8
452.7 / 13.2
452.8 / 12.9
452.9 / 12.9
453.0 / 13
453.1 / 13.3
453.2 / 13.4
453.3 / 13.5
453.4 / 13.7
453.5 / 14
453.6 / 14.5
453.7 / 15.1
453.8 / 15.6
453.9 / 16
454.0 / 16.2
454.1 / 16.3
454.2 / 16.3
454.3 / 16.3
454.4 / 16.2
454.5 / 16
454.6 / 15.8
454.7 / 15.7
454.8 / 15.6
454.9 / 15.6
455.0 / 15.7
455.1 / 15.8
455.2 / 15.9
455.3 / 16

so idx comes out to -0.03 nm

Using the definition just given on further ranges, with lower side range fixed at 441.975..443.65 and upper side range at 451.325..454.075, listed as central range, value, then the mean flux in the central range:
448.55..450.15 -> -0.110 nm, 15.3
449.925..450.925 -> -0.165 nm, 16.9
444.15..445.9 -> 0.016 nm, 13.3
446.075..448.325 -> -0.130 nm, 14.7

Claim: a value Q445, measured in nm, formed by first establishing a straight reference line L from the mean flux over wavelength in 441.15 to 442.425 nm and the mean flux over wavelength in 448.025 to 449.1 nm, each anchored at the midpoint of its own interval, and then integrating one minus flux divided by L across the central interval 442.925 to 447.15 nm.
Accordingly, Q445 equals 0.32 nm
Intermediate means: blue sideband 13.5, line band 13.3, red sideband 15.3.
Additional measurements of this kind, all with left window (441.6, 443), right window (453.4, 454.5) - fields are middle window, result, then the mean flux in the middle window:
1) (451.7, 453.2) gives 0.05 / 14.8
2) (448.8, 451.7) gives -0.24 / 16.1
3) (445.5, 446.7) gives 0.16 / 12.2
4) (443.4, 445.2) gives -0.02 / 13.9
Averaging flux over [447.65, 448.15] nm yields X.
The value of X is 15.5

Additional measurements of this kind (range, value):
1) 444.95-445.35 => 13.7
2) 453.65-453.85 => 15.4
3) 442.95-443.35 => 13.1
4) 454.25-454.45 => 16.2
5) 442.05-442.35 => 13.7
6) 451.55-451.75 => 16.4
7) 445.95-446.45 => 12.5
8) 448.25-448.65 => 15.5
